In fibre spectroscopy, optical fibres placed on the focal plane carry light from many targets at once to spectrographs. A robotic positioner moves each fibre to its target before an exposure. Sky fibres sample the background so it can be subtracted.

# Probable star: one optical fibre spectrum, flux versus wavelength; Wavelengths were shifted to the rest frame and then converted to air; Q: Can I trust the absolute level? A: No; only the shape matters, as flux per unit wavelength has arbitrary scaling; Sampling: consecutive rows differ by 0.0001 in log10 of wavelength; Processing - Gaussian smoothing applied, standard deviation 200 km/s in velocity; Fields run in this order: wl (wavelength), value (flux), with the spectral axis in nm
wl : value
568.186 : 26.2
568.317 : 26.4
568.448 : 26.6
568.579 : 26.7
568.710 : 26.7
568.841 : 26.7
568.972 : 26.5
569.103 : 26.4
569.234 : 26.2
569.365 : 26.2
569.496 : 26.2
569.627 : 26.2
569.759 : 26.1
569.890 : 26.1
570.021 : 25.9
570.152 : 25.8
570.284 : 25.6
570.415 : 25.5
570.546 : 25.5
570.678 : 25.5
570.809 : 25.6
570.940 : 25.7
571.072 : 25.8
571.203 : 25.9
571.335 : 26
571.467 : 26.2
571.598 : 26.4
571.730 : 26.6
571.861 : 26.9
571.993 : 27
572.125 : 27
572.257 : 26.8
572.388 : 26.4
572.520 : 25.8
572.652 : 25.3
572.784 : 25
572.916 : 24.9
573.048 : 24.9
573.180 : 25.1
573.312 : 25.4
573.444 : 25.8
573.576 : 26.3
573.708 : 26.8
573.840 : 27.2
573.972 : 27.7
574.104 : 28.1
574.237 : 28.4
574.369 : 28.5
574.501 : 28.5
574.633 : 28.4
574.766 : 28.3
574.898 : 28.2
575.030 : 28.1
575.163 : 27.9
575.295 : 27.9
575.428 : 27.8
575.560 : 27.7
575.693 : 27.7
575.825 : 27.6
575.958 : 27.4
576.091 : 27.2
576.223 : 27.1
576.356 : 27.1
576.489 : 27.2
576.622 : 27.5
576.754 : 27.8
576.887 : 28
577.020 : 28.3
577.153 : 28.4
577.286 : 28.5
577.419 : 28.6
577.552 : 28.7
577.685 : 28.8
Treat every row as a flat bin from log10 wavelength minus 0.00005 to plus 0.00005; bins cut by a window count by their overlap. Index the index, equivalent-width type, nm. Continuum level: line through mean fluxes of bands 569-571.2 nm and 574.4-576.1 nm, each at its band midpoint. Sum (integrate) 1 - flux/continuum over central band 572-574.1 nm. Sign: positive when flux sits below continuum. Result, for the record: 0.07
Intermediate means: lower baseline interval 25.9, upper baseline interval 27.9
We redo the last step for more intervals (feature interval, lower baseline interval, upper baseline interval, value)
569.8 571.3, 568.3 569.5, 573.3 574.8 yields 0.06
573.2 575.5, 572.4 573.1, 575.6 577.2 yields -0.11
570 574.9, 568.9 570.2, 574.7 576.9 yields 0.08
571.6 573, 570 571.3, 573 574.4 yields 0.00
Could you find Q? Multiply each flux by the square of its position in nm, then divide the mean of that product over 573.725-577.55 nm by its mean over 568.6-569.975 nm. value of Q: 1.08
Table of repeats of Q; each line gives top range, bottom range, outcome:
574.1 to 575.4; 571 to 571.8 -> 1.09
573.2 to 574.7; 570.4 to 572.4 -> 1.05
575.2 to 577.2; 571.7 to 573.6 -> 1.08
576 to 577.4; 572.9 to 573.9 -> 1.09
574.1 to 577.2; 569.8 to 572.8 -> 1.09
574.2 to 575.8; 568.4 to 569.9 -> 1.09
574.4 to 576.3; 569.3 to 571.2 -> 1.10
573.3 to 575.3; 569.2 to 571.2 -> 1.08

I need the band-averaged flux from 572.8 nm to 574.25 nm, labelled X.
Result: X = 26.3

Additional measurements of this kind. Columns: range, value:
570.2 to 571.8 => 25.9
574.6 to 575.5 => 28.1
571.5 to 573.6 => 26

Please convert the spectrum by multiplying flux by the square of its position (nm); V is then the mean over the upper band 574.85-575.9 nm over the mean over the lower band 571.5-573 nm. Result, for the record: 1.08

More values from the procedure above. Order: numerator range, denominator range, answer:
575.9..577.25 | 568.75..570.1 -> 1.08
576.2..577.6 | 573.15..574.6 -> 1.04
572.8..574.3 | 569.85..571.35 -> 1.04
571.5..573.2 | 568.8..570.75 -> 1.01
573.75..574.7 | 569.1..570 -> 1.09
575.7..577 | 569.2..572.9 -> 1.08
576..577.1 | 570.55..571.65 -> 1.09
